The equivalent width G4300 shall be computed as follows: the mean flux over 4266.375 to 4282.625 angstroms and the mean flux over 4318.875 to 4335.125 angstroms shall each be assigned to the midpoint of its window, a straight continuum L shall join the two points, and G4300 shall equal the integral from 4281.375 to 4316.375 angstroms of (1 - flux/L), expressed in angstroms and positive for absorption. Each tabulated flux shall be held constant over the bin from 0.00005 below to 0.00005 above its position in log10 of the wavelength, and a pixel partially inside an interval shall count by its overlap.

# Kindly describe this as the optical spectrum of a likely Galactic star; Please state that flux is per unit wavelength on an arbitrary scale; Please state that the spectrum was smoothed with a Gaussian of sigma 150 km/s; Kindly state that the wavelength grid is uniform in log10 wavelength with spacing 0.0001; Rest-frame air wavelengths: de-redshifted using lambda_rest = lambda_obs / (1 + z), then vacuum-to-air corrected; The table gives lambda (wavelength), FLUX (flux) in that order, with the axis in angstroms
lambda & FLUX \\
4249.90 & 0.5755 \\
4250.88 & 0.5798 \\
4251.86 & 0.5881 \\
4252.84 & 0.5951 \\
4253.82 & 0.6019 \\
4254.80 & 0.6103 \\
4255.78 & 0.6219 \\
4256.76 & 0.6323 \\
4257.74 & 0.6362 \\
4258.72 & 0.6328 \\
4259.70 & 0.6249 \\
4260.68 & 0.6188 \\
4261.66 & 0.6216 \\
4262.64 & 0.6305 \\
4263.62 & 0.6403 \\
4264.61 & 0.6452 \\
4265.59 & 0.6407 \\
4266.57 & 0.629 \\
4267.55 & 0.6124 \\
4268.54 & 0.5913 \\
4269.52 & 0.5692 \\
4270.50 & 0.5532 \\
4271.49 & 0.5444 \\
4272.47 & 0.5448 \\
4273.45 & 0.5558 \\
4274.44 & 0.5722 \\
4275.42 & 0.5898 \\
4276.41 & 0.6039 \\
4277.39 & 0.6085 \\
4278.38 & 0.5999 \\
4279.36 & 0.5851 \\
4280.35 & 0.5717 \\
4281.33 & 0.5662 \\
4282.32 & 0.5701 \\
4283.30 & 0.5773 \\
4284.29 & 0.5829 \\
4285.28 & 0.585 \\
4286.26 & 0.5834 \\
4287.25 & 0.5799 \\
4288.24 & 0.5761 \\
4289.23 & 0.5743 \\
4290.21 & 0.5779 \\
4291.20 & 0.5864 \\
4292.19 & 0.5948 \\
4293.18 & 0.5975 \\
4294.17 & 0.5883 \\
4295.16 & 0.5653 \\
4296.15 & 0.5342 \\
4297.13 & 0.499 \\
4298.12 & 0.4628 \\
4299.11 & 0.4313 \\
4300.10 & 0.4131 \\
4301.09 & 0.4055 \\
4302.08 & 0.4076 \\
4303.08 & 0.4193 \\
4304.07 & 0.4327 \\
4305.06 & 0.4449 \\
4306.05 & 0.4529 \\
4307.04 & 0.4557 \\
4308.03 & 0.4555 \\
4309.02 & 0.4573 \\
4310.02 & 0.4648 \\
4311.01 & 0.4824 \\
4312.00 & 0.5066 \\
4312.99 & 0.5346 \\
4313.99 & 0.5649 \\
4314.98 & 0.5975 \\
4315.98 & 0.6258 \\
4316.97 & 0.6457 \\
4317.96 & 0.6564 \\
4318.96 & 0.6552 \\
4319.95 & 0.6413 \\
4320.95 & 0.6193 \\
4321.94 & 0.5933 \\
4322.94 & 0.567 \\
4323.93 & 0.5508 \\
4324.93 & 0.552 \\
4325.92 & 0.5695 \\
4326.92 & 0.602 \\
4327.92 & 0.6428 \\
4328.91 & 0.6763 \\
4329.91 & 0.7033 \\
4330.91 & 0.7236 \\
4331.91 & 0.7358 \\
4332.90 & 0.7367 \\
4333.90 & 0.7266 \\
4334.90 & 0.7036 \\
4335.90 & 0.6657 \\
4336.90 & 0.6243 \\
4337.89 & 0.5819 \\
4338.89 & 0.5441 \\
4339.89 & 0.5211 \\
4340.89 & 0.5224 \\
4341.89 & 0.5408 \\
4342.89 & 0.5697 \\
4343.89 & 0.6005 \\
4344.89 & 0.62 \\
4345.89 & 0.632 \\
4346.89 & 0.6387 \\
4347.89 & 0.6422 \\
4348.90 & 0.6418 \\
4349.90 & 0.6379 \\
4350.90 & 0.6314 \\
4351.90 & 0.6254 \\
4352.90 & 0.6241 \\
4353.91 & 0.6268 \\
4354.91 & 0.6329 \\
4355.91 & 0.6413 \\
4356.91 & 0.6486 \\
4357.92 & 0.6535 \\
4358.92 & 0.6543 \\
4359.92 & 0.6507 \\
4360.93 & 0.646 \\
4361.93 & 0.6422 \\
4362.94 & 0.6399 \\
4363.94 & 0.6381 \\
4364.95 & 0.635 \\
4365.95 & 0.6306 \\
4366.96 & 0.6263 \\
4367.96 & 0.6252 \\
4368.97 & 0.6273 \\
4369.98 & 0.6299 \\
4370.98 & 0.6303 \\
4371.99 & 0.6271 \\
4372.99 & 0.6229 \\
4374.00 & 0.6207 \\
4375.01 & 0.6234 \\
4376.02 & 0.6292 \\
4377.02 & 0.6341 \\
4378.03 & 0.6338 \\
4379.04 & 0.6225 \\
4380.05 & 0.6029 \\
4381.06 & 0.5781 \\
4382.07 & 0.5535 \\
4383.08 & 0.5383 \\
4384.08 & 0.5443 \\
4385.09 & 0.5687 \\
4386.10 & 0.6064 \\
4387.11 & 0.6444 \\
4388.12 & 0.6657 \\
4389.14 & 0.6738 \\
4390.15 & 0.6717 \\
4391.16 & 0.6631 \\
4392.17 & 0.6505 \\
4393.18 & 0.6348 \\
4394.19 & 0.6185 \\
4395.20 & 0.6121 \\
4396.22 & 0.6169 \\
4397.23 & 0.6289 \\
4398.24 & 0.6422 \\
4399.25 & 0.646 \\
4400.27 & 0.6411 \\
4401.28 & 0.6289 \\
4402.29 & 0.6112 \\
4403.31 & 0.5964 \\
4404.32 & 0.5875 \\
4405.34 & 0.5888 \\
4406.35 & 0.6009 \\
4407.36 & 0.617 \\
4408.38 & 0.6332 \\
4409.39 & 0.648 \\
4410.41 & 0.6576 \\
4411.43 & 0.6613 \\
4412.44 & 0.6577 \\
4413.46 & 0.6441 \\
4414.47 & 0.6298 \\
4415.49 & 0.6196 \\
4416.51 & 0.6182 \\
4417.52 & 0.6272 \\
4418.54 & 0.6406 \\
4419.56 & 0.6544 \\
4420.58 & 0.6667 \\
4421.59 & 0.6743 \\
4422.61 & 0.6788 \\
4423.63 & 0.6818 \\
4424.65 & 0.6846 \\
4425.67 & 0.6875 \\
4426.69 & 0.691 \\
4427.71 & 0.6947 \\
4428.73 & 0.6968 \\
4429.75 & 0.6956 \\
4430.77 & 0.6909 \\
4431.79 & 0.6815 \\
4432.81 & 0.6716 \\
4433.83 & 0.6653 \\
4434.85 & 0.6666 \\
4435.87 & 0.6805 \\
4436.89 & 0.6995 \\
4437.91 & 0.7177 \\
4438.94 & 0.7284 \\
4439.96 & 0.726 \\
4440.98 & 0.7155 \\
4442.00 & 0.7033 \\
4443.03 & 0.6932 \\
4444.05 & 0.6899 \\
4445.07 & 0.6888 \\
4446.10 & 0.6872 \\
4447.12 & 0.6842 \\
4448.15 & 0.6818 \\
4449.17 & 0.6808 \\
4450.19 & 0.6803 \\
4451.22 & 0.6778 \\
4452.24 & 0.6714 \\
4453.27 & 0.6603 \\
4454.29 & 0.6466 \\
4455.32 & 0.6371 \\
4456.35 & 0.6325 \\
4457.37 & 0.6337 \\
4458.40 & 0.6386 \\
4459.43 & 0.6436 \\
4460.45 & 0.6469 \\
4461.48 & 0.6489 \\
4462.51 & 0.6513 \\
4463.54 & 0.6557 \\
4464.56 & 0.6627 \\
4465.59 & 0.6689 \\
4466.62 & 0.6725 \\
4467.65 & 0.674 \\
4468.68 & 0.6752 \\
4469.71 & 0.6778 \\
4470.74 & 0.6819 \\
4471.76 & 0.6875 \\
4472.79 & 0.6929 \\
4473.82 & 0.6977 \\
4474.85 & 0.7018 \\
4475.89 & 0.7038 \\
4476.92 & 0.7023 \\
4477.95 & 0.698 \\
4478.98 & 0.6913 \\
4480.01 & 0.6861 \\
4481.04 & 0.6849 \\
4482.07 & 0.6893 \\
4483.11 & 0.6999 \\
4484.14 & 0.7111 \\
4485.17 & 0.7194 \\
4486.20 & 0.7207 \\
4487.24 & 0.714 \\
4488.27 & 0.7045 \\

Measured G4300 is 5.1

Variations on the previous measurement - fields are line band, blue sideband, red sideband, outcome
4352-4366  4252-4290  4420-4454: 0.10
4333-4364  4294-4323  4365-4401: -2.81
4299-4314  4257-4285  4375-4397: 3.68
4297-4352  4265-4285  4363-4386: 2.33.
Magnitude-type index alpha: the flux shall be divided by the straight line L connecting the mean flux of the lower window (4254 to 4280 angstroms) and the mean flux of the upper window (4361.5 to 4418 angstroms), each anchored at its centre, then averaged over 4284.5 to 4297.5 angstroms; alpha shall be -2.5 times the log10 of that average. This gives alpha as 0.06 mag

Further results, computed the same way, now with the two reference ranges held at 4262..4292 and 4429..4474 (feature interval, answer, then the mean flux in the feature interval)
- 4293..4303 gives 0.23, 0.484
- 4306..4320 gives 0.11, 0.547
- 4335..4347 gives 0.05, 0.591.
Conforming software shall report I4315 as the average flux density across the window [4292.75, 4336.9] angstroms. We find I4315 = 0.564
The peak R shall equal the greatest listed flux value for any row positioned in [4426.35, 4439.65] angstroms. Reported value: 0.7284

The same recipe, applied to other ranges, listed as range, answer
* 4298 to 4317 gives 0.6457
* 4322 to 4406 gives 0.7367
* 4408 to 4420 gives 0.6613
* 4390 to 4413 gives 0.6717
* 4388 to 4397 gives 0.6738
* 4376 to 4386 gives 0.6341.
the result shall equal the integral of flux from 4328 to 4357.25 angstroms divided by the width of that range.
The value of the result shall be 0.635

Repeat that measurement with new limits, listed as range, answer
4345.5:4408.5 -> 0.626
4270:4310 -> 0.532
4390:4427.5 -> 0.641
